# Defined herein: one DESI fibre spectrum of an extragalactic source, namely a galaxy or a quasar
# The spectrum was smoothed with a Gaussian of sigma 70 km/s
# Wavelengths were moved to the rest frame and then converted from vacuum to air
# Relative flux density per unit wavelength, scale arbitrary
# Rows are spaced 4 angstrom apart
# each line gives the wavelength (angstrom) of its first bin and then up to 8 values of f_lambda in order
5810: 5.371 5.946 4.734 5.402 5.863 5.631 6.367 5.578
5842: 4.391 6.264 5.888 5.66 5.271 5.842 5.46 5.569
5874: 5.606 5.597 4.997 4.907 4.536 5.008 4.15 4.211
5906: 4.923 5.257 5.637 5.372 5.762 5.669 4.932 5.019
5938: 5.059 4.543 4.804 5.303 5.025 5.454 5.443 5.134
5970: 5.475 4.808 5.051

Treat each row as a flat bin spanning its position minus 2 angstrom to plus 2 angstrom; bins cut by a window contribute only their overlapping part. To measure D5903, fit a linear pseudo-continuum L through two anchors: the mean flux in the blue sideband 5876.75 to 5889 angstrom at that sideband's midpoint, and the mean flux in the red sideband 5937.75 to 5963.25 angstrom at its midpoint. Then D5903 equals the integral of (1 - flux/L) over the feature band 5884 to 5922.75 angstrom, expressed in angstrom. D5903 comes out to 1.0 angstrom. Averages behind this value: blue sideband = 5.09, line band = 4.95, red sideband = 5.08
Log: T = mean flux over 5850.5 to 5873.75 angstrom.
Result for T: 5.58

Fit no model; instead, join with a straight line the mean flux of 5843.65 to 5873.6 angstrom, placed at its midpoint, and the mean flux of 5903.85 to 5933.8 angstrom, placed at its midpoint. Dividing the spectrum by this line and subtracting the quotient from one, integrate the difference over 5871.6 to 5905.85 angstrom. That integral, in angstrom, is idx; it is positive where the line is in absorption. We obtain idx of 3.91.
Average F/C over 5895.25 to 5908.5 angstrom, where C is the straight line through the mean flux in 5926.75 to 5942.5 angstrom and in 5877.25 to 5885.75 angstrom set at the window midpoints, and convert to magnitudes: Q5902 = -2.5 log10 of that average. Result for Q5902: 0.138 mag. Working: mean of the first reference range 5.17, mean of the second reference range 4.98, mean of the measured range 4.49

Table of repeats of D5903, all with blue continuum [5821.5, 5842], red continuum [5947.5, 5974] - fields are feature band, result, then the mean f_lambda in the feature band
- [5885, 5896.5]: 1.46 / 4.78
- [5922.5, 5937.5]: 0.30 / 5.25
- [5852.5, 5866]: 0.01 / 5.57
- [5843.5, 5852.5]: -0.56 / 5.96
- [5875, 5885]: 0.40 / 5.29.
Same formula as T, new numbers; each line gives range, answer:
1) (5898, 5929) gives 5.18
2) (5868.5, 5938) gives 5.12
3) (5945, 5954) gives 5.07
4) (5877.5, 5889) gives 5.06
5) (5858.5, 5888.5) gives 5.4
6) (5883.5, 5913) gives 4.75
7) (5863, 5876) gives 5.57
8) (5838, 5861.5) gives 5.52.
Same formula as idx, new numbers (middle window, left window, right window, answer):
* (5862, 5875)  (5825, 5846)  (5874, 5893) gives -0.9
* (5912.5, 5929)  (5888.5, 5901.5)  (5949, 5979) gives -2.7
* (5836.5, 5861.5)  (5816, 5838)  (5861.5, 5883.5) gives 0.1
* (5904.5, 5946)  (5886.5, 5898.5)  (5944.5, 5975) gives -2.4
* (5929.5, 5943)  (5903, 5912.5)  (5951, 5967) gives 0.7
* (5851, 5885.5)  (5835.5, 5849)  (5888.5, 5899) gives -3.1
